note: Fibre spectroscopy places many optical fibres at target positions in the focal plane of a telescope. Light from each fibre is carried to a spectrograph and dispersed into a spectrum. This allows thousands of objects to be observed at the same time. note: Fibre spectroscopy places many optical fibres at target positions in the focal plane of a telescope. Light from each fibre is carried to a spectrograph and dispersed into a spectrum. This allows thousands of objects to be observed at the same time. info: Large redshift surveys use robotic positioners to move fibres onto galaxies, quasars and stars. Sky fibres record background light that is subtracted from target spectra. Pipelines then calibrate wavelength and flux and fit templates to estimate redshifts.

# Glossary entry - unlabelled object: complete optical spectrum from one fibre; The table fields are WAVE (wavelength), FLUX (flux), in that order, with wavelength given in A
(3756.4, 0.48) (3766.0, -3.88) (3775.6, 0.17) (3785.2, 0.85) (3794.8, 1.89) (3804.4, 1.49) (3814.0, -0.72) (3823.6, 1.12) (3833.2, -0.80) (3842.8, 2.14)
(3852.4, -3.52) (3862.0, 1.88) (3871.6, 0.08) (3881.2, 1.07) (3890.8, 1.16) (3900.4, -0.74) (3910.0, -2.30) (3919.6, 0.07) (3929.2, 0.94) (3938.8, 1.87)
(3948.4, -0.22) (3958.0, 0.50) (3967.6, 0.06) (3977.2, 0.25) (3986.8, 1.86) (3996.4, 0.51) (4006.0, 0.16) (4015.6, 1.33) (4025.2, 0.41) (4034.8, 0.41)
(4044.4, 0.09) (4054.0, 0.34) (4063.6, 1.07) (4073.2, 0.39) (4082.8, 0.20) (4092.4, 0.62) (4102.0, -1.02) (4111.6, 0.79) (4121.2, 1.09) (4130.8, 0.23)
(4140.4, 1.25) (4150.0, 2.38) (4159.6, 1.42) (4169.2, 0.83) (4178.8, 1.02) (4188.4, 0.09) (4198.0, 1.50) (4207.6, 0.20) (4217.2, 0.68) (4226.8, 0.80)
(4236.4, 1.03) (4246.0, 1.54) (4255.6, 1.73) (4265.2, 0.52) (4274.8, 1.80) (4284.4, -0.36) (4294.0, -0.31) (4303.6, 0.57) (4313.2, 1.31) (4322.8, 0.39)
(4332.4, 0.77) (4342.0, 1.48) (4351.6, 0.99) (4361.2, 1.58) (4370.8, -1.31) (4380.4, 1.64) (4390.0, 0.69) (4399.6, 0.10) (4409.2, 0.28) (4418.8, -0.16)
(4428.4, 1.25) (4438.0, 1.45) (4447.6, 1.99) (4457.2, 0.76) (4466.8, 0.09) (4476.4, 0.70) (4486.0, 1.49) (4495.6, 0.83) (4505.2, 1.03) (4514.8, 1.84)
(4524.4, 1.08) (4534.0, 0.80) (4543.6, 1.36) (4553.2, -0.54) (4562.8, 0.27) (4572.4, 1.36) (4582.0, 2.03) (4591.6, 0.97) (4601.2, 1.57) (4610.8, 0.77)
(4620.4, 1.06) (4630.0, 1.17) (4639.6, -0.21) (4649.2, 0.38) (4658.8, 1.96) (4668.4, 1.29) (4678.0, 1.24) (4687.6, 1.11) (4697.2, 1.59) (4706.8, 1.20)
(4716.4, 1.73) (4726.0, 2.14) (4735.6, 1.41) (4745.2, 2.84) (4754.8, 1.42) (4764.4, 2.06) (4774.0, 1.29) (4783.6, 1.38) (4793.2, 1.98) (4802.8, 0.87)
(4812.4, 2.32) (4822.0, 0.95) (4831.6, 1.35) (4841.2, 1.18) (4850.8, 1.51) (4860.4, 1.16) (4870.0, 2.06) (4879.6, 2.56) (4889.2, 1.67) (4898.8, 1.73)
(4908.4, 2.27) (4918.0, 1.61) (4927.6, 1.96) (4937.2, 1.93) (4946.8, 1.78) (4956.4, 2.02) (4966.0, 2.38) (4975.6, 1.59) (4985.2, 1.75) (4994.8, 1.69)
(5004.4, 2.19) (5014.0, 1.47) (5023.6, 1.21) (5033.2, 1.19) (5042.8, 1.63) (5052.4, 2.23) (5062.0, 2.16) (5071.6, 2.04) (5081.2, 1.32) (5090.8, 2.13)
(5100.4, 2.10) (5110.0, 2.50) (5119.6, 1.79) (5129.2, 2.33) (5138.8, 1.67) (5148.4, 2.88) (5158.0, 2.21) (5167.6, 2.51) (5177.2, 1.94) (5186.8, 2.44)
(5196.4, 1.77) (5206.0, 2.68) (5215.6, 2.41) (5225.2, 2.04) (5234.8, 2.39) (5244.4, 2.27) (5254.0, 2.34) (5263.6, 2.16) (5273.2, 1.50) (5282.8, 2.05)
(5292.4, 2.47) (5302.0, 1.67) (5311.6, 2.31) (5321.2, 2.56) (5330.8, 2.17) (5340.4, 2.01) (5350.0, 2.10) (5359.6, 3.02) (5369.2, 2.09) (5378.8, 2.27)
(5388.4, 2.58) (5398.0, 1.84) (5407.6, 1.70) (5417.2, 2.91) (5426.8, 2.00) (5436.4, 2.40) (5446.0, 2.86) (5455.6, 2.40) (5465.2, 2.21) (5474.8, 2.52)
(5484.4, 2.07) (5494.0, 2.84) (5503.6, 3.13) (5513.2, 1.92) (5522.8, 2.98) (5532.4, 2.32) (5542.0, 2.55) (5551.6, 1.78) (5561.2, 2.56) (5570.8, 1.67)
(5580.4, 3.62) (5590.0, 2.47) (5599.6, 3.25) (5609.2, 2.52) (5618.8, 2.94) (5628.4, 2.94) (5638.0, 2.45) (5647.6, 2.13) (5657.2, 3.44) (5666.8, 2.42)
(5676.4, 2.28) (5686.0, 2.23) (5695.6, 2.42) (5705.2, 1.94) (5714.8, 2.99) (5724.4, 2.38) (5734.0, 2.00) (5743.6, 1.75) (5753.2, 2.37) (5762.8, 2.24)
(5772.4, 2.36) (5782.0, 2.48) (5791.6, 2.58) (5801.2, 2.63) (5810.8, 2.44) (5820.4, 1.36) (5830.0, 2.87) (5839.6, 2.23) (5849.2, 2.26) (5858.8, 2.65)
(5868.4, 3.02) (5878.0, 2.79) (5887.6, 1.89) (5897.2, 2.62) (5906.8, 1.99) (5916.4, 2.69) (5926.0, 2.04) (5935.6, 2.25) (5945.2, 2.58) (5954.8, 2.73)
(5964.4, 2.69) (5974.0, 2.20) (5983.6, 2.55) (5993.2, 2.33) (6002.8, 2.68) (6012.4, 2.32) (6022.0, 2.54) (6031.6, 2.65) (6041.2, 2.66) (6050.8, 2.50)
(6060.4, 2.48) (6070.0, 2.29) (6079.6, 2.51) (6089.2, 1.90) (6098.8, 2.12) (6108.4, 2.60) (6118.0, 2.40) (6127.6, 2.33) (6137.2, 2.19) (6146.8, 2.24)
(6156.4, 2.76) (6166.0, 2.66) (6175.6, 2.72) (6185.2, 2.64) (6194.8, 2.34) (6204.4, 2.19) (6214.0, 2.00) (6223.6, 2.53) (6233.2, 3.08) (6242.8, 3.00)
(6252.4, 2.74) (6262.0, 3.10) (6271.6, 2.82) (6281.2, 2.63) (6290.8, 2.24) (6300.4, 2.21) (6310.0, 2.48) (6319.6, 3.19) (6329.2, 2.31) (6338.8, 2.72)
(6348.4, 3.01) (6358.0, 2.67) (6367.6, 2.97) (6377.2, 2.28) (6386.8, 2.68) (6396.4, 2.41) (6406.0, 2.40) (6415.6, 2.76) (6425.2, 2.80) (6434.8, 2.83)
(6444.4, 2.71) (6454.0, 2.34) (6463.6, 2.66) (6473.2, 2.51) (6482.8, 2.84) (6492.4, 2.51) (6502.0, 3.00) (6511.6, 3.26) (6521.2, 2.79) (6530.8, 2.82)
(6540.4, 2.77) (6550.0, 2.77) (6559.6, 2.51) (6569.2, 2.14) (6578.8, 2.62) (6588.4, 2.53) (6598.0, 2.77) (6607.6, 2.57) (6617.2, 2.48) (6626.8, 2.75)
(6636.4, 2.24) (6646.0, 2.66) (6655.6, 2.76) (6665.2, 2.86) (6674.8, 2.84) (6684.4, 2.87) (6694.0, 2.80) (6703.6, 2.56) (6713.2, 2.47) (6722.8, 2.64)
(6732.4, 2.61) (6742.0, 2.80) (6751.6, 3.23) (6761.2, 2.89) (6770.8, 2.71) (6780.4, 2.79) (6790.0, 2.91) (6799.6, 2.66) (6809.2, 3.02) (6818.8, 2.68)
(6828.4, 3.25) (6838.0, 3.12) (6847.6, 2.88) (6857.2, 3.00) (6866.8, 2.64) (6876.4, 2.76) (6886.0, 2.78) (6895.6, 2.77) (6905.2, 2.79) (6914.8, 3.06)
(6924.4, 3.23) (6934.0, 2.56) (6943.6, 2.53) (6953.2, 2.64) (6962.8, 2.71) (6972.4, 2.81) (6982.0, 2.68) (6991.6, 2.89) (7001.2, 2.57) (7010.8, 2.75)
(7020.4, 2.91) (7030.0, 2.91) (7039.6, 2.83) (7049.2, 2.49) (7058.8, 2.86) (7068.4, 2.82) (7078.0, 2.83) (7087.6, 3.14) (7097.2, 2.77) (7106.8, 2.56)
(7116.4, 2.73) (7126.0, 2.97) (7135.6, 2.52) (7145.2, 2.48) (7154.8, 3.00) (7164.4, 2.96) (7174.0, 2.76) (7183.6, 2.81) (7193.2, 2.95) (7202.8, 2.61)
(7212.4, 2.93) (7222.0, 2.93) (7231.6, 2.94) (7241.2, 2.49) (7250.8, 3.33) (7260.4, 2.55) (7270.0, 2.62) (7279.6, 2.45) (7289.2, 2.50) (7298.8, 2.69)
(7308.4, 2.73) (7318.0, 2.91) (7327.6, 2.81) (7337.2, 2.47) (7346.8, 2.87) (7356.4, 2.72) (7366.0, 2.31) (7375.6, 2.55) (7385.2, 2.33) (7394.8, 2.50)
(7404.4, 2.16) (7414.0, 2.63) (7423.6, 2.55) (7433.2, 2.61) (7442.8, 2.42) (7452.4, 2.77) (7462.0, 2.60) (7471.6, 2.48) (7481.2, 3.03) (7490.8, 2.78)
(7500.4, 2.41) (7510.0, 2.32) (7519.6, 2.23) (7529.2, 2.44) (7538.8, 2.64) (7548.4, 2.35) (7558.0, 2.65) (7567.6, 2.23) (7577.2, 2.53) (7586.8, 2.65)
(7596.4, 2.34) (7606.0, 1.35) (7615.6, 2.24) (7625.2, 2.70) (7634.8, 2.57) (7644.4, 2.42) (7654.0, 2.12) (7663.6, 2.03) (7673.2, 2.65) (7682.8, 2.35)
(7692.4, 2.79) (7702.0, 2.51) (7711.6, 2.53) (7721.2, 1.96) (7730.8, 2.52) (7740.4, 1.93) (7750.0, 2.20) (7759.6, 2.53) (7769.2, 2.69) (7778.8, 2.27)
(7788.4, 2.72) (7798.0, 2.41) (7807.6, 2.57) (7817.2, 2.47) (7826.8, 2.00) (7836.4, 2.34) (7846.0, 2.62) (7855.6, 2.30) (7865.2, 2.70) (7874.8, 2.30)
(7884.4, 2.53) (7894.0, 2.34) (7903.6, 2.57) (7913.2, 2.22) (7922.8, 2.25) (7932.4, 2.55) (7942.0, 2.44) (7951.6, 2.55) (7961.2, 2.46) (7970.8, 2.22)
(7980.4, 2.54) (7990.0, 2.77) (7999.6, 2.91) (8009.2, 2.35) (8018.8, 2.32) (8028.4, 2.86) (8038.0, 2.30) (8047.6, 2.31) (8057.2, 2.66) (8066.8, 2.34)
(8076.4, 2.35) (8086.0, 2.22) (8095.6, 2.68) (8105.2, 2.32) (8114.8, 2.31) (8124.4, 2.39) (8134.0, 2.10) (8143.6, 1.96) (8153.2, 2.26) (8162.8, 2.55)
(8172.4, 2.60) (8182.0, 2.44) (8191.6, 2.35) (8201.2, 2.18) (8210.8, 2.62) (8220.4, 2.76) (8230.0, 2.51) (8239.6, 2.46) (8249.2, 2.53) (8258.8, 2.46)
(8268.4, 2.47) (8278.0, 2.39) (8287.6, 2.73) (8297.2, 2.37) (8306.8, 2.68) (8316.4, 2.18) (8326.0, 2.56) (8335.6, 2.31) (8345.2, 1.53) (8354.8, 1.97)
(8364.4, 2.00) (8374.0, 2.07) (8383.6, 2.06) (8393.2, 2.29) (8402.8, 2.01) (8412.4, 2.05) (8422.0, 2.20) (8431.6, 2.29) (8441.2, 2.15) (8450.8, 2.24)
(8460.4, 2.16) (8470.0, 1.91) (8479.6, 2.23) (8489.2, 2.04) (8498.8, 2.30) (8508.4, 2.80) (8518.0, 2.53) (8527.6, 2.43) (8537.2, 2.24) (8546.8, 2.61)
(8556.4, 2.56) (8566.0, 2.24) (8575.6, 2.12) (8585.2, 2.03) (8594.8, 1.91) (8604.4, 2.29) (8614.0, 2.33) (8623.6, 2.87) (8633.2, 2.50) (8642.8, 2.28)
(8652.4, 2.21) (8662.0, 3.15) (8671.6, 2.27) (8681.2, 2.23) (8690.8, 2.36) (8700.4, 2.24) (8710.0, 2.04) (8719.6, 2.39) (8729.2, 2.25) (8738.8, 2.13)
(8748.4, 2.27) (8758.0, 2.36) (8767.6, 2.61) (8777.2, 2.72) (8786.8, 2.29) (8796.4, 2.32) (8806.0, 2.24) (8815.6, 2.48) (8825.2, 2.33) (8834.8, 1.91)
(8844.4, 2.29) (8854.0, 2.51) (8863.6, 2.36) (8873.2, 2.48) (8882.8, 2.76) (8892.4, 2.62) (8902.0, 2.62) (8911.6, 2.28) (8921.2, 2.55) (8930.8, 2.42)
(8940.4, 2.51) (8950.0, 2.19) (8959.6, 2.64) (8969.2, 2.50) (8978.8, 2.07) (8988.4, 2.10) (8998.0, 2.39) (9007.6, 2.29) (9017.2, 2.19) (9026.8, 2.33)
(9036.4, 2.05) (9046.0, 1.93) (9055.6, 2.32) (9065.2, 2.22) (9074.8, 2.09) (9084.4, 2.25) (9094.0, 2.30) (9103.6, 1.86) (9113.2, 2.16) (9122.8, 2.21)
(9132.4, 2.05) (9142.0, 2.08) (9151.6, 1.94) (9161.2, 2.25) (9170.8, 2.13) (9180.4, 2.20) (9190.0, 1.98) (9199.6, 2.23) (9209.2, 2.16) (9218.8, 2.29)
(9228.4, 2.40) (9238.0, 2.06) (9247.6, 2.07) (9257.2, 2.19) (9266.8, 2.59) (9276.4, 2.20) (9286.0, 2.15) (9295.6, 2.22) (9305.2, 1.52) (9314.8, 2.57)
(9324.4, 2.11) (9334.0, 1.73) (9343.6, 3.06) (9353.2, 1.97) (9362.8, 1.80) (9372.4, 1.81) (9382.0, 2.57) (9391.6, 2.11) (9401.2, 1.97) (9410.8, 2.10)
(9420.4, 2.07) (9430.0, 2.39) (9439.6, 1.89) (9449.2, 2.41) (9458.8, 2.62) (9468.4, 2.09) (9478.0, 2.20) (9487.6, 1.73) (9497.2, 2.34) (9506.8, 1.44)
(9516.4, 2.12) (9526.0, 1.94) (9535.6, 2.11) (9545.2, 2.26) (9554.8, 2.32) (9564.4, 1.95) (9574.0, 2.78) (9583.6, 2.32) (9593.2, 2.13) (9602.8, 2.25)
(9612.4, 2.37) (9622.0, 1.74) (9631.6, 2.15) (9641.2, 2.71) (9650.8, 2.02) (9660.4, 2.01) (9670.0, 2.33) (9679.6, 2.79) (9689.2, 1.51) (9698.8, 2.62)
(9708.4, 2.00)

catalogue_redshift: 0.179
